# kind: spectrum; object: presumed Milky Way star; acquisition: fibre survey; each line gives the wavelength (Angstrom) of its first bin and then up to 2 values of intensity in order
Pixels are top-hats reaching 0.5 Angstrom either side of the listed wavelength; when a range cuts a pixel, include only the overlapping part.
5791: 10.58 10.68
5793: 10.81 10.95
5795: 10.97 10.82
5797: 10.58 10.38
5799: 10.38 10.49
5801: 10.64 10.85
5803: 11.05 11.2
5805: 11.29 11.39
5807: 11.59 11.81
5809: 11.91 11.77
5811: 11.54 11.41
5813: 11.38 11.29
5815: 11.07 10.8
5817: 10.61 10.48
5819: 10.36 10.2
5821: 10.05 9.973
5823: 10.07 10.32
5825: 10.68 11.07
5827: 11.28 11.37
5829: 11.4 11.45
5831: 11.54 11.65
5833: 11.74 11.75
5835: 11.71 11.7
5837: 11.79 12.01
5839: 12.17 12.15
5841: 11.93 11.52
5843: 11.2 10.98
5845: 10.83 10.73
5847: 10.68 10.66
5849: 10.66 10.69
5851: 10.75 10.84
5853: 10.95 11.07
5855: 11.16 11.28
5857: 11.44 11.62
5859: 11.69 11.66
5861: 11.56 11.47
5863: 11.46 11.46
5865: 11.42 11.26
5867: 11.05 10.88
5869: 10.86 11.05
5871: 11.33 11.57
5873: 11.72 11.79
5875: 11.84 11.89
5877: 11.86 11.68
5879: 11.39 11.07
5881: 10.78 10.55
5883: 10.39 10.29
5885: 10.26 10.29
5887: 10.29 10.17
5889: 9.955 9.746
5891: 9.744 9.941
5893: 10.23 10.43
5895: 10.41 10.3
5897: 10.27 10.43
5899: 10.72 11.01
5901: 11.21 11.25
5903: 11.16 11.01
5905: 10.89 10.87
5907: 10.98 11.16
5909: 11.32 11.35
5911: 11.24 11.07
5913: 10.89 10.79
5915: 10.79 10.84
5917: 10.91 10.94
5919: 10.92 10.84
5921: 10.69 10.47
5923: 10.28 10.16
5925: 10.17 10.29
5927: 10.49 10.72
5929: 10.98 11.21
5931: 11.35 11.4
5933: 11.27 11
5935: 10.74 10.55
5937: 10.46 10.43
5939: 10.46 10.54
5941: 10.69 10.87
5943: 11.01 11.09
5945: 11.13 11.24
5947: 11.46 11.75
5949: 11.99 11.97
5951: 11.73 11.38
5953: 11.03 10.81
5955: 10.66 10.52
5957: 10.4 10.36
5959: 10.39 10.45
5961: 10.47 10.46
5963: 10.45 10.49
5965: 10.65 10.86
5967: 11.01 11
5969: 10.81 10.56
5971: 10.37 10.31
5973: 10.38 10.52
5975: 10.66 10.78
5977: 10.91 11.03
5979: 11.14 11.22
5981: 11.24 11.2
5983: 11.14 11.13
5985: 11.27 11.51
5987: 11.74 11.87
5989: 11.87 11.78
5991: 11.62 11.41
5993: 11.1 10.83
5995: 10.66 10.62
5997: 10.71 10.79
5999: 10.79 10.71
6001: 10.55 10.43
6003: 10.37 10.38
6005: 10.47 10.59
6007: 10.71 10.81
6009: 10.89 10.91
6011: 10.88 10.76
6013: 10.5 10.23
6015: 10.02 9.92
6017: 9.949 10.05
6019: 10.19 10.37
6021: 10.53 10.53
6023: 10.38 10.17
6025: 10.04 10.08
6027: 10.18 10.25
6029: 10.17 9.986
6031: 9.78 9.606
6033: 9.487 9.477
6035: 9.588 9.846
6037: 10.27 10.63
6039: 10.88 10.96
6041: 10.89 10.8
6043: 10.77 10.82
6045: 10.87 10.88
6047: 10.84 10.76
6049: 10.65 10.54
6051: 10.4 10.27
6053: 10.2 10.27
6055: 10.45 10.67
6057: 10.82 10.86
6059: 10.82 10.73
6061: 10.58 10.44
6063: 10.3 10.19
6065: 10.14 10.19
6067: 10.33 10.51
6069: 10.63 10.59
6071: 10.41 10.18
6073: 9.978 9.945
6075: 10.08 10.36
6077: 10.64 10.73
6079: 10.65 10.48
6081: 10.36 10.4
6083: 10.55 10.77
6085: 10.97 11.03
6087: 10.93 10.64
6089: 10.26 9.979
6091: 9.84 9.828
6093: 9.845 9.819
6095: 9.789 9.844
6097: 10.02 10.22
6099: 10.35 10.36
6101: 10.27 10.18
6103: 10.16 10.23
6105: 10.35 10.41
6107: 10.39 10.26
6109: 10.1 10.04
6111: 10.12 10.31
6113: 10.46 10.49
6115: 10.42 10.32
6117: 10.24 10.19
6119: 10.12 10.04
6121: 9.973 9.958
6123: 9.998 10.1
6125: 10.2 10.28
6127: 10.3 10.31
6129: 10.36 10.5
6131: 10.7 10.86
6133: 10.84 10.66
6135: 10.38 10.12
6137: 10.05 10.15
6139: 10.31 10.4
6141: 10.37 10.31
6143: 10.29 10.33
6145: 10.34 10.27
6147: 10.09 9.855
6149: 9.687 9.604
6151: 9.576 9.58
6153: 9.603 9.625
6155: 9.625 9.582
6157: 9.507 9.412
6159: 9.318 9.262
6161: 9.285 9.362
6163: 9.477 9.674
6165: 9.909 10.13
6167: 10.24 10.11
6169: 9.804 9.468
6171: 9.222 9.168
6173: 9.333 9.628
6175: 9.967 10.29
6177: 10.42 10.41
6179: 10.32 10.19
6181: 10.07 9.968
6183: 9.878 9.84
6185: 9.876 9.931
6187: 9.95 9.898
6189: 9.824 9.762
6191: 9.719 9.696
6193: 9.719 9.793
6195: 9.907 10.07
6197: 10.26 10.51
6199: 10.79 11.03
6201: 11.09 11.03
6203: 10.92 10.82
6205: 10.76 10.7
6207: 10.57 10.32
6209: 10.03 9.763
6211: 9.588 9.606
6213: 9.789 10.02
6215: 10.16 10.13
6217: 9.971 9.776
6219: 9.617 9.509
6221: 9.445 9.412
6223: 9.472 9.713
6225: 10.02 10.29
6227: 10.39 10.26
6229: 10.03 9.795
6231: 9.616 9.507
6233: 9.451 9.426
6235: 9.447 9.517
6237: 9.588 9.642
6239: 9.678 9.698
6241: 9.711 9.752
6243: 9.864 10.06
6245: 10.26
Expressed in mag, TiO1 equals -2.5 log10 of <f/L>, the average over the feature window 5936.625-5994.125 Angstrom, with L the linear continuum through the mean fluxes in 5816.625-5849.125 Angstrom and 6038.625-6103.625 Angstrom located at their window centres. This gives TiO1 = -0.02 mag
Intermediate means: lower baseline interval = 11.1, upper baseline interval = 10.4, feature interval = 11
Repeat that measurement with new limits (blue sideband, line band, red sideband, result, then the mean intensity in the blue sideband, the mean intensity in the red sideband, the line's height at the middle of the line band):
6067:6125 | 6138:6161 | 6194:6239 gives 0.03 mag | 10.3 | 10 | 10.2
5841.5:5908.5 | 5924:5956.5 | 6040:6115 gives -0.02 mag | 11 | 10.4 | 10.8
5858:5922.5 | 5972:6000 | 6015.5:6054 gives -0.06 mag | 10.9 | 10.3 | 10.5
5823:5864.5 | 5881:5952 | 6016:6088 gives 0.02 mag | 11.3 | 10.4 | 11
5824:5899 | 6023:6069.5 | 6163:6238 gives 0.01 mag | 11.1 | 9.97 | 10.5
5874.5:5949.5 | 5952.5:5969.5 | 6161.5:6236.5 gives 0.00 mag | 10.8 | 9.97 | 10.7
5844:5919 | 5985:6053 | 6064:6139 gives 0.00 mag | 10.9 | 10.3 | 10.5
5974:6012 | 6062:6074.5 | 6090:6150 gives 0.02 mag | 11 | 10.2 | 10.5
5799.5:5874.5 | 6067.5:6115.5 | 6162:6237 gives 0.00 mag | 11.2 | 9.97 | 10.3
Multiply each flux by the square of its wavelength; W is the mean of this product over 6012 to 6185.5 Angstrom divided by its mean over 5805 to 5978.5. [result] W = 1.00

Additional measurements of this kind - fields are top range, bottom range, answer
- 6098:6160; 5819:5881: 0.99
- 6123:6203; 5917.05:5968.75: 1.00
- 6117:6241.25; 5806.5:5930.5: 1.01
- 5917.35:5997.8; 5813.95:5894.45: 1.02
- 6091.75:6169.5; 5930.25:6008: 0.97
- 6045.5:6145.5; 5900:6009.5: 1.00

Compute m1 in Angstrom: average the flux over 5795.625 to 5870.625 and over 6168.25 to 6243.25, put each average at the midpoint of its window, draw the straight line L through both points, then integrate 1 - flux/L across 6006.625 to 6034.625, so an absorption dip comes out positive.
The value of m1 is 0.8 Angstrom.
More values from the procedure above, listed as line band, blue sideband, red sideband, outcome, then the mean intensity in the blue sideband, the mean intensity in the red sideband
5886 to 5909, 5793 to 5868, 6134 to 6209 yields 0.75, 11.1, 10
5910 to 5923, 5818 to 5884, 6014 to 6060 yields 0.05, 11.2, 10.4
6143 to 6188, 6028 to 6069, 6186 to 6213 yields 2.01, 10.4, 10.2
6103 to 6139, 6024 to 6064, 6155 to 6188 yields -0.95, 10.4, 9.78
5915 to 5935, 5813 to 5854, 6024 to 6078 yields 0.00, 11.1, 10.4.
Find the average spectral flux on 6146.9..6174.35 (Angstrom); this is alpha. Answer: 9.6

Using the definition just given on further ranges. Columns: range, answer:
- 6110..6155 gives 10.2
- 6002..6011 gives 10.6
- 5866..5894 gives 10.8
